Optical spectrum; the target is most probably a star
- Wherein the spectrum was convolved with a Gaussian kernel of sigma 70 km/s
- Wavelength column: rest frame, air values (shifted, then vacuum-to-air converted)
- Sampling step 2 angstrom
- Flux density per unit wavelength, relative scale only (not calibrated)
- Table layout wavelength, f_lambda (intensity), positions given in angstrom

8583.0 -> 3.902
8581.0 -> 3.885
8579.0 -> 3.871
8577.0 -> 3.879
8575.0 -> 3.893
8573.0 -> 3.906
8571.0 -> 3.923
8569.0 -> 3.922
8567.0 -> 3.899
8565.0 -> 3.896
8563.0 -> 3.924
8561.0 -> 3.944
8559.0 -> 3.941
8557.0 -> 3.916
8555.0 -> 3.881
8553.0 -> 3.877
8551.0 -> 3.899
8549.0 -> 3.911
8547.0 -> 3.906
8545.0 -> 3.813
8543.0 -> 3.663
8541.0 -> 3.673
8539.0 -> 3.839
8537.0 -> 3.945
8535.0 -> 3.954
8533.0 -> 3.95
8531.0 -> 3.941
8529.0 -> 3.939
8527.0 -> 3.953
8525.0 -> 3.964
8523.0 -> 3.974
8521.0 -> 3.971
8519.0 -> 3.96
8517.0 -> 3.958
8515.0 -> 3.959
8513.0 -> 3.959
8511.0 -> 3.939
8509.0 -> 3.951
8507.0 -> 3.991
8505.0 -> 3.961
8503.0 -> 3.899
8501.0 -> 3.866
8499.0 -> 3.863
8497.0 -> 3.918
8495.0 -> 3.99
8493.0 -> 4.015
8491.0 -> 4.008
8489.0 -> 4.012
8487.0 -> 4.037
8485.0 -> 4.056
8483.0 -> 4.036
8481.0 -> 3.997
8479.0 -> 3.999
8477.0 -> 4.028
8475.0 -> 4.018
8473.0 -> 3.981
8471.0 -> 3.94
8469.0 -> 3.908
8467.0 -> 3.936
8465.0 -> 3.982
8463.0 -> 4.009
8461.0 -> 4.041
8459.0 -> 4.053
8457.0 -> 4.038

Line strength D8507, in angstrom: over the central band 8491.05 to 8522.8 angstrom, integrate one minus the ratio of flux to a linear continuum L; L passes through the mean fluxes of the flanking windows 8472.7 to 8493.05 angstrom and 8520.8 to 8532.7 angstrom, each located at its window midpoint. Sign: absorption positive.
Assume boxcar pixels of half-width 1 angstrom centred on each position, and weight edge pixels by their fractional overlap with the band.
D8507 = 0.3 angstrom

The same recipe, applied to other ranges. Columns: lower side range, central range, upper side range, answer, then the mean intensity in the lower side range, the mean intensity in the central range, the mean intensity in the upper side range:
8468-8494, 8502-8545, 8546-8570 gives 0.4 angstrom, 4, 3.92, 3.91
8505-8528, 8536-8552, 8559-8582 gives 0.4 angstrom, 3.96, 3.83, 3.91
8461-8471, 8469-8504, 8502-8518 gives -0.2 angstrom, 3.97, 3.98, 3.95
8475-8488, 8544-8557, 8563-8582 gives 0.1 angstrom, 4.02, 3.88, 3.9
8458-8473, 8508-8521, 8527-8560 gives -0.1 angstrom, 3.98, 3.96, 3.88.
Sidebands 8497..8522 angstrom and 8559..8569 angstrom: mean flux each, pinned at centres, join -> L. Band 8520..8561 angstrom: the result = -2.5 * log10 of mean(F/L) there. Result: 0.01 mag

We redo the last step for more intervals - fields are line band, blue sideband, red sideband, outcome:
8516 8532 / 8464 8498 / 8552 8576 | 0.00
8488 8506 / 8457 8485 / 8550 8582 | 0.01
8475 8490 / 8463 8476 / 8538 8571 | -0.02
